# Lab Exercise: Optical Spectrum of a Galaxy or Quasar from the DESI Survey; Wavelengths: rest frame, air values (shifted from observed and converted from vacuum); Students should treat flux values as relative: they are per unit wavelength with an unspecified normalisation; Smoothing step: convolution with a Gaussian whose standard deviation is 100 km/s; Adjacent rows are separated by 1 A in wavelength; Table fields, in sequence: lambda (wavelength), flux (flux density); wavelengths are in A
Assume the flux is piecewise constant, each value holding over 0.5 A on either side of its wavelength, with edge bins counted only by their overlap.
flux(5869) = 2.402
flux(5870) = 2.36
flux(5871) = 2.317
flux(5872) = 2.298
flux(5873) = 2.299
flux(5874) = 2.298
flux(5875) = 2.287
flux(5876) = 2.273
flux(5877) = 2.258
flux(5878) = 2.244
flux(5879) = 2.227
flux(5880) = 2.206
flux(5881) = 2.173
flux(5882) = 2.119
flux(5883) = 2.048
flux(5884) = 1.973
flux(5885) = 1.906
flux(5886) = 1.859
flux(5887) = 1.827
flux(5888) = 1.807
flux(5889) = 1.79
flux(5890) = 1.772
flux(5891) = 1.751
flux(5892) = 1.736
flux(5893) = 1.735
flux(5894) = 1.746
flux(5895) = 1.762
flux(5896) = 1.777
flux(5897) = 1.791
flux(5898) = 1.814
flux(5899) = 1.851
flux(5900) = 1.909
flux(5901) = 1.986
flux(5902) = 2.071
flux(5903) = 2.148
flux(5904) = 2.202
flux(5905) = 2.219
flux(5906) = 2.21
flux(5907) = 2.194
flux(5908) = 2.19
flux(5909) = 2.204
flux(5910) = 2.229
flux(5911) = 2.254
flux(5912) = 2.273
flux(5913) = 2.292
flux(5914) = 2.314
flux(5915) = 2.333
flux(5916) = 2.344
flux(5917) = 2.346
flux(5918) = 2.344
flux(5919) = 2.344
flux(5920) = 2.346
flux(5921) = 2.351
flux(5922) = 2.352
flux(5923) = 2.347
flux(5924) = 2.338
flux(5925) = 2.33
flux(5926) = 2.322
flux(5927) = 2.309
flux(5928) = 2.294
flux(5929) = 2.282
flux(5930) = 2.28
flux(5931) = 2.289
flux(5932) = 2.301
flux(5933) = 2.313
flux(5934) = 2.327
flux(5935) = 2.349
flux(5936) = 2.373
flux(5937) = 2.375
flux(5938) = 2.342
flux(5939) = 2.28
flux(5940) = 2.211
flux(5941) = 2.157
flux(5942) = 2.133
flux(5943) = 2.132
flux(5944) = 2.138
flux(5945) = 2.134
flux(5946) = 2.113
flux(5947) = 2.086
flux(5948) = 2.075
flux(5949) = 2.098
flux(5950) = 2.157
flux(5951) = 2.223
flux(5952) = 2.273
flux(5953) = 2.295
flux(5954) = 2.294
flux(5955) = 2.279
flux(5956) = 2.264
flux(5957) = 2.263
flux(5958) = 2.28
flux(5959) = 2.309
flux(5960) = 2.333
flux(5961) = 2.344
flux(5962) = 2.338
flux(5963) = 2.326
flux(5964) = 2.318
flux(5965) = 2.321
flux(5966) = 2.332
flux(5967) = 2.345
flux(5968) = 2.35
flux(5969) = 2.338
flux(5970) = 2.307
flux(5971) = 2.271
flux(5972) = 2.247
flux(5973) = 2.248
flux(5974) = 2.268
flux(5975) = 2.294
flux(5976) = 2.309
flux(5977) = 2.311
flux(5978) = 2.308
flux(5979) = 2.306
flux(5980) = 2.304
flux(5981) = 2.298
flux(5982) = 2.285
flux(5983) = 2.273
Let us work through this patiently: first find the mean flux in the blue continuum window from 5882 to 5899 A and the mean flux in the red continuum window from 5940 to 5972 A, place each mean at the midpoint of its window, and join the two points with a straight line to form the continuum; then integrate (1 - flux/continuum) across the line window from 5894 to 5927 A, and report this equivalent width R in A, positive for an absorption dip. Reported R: -3.7 A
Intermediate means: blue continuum 1.83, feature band 2.18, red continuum 2.25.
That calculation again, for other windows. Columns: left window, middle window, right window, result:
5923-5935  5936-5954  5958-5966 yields 0.9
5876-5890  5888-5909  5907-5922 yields 2.2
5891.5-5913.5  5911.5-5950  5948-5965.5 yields -2.1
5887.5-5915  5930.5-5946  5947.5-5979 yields -0.6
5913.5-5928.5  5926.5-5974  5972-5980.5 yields 1.0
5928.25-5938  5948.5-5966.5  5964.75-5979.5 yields 0.2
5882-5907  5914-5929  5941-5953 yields -2.2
